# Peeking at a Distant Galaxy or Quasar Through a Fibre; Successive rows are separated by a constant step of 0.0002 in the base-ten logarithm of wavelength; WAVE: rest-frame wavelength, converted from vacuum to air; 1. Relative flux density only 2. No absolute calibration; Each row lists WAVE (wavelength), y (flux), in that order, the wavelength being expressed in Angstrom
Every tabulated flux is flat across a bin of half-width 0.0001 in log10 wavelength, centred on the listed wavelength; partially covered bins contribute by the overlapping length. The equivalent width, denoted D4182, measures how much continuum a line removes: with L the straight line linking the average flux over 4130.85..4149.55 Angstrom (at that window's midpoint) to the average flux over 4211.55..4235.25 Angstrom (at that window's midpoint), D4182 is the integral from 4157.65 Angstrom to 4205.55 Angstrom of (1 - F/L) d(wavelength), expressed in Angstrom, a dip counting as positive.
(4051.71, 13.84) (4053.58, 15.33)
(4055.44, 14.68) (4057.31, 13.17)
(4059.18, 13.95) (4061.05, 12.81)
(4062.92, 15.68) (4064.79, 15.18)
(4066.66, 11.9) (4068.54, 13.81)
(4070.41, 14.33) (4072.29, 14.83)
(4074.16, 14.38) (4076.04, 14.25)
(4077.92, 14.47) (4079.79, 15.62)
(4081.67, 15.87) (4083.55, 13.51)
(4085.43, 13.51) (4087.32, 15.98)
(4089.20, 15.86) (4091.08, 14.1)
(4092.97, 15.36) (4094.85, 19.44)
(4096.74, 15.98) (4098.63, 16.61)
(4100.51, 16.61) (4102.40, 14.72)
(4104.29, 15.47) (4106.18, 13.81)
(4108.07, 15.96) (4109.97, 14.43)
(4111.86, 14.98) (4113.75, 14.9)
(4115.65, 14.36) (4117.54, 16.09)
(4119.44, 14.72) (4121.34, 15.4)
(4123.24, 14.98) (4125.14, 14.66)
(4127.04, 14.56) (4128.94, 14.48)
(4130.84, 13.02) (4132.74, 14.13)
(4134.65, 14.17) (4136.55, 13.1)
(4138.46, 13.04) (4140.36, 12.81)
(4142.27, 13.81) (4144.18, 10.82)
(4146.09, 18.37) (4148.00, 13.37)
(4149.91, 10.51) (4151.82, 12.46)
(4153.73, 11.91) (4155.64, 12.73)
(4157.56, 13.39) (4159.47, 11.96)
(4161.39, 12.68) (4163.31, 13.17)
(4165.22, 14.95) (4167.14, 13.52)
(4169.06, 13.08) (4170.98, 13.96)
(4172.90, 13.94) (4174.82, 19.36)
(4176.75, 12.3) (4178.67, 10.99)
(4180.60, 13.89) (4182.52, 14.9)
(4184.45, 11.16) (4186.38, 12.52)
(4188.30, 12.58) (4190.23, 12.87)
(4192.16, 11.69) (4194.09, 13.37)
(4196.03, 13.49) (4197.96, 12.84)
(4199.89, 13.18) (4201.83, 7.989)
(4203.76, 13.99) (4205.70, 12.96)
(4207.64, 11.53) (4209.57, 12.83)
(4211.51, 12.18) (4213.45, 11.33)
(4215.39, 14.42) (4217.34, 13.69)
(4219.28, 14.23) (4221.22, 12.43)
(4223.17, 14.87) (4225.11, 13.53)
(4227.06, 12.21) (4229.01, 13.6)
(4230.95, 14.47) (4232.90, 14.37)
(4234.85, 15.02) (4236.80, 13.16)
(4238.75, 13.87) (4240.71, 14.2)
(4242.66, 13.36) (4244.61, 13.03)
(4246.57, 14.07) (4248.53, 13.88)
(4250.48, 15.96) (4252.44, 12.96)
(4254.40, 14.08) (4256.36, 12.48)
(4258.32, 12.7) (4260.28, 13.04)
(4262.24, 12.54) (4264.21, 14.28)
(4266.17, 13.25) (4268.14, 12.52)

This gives 1.7 Angstrom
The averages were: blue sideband 13.6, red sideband 13.6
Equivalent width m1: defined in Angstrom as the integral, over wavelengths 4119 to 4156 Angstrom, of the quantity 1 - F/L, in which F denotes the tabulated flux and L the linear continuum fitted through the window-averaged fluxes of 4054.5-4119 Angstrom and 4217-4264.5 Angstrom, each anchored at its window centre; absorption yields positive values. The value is 2.2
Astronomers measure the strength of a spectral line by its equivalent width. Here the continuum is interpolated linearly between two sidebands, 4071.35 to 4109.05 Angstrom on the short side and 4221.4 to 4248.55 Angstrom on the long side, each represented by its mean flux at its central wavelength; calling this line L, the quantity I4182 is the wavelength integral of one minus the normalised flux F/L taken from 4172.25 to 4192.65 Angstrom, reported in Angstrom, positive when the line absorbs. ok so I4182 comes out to 1.5 Angstrom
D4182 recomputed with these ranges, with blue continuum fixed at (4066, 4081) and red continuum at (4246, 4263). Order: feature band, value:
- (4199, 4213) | 1.7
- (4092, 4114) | -2.4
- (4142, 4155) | 0.9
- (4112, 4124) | -0.8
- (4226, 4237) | -0.2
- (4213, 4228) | 0.3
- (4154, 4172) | 0.9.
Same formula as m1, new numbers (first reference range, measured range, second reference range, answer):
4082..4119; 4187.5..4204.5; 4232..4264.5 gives 2.2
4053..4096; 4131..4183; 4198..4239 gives 1.3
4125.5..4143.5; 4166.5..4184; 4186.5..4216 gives -1.3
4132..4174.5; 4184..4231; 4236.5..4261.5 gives 2.5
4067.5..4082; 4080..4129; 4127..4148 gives -3.5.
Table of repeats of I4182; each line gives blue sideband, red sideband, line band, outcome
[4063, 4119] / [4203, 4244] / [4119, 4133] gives 0.12 Angstrom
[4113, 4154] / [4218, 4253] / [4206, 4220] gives 1.01 Angstrom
